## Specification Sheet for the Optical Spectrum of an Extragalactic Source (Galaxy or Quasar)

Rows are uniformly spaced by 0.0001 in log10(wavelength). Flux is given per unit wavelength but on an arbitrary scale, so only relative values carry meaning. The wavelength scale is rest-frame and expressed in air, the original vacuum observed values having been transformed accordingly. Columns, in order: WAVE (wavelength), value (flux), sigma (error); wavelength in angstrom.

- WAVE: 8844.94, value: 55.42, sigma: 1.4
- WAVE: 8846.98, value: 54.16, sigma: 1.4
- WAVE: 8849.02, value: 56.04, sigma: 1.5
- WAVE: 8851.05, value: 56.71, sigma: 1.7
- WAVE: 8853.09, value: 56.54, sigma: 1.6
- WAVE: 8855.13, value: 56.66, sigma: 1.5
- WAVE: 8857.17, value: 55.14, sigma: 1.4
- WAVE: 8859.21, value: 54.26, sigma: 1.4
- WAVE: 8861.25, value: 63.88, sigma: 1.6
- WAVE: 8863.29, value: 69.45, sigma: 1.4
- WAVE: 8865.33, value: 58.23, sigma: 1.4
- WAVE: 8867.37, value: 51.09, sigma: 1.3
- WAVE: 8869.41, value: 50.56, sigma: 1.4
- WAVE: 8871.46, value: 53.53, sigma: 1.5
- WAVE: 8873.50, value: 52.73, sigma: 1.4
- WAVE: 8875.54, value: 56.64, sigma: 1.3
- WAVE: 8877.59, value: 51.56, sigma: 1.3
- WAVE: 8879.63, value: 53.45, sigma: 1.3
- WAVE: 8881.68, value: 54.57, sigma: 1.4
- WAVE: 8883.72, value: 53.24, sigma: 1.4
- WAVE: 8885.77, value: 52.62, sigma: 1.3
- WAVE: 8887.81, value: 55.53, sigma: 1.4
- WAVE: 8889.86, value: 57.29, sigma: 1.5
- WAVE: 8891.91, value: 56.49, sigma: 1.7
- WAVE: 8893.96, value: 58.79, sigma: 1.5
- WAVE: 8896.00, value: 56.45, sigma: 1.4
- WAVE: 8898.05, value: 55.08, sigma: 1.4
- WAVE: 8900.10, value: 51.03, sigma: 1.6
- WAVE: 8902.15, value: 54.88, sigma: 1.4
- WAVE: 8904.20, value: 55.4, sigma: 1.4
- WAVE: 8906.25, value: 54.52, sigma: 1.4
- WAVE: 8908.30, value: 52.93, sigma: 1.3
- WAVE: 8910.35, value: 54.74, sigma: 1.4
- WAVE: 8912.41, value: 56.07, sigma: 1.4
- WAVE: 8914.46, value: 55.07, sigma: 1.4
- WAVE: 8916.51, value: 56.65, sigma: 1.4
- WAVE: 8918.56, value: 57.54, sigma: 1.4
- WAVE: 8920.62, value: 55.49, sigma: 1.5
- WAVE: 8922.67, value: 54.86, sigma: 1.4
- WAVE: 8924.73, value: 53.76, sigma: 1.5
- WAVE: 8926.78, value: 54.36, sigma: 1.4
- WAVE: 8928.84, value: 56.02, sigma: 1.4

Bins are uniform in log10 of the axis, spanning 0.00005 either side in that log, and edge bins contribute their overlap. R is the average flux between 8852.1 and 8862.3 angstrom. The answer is 57.3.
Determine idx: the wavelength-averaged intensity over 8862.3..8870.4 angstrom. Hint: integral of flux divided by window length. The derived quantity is 57.3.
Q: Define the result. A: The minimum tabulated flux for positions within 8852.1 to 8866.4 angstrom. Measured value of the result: 54.26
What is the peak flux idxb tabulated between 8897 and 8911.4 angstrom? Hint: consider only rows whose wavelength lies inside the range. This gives 55.4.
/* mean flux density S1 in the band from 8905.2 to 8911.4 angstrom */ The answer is 54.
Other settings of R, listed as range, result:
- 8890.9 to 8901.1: 55.6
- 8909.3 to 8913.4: 55.3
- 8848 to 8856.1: 56.5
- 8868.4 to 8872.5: 52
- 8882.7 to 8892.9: 55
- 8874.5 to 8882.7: 54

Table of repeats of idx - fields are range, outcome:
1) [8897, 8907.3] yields 54.2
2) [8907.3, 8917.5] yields 55.1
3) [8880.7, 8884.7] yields 54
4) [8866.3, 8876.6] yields 52.9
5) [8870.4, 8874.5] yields 53.1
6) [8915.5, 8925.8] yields 55.7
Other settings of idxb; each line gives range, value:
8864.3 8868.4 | 58.23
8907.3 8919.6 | 57.54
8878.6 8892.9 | 57.29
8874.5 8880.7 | 56.64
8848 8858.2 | 56.71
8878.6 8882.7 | 54.57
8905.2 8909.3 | 54.52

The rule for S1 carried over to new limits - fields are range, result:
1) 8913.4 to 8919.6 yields 56.4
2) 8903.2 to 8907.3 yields 55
